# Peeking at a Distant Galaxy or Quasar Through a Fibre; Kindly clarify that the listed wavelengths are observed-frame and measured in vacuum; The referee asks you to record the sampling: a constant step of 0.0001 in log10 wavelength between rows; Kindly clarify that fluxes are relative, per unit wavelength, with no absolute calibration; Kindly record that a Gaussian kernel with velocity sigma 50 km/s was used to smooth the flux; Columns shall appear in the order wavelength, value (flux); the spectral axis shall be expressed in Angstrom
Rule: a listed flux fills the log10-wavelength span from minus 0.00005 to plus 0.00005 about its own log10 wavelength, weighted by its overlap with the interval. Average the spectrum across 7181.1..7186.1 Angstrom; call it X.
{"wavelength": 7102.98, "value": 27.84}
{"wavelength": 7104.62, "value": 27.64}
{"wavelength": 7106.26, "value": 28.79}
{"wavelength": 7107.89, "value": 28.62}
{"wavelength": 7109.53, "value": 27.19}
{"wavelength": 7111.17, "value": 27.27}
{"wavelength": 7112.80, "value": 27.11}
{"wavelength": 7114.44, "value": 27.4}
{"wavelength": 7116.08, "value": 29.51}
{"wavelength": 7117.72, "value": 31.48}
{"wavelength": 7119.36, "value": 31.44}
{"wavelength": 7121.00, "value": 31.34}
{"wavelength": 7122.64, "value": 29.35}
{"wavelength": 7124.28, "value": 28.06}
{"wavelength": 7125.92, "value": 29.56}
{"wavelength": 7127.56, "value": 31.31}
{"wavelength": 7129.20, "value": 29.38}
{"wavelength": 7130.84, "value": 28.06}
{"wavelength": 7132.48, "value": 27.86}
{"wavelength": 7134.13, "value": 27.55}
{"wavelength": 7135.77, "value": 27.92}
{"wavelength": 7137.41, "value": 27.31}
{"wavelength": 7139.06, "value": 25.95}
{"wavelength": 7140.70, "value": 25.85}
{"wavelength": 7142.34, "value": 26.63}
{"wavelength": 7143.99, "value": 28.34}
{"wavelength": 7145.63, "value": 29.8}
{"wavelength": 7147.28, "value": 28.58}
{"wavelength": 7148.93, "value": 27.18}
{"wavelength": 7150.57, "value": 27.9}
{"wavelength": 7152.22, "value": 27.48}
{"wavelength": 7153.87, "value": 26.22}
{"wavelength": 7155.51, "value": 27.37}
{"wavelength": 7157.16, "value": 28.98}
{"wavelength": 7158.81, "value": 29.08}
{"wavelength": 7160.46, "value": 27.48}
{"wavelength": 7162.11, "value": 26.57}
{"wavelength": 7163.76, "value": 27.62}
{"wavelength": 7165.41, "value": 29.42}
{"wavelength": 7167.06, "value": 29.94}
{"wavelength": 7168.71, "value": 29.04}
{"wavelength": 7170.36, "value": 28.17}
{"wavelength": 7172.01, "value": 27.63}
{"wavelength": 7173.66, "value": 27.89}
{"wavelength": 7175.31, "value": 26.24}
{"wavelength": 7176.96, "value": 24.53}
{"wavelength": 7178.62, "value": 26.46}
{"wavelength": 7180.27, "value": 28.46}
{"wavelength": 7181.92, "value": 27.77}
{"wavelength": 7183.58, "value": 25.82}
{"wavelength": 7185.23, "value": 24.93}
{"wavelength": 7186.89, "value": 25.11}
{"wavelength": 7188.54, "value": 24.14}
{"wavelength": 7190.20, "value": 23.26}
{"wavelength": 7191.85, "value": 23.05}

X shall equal 26.1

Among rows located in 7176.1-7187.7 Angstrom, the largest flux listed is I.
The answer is 28.46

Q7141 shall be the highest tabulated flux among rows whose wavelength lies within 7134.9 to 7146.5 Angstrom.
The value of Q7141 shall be 29.8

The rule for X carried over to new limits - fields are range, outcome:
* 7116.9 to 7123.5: 30.9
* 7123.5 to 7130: 29.6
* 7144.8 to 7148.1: 29.2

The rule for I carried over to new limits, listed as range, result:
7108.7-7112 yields 27.27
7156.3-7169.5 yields 29.94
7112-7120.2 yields 31.48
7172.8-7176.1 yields 27.89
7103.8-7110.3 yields 28.79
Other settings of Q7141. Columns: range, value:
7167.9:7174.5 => 29.04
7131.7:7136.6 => 27.92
